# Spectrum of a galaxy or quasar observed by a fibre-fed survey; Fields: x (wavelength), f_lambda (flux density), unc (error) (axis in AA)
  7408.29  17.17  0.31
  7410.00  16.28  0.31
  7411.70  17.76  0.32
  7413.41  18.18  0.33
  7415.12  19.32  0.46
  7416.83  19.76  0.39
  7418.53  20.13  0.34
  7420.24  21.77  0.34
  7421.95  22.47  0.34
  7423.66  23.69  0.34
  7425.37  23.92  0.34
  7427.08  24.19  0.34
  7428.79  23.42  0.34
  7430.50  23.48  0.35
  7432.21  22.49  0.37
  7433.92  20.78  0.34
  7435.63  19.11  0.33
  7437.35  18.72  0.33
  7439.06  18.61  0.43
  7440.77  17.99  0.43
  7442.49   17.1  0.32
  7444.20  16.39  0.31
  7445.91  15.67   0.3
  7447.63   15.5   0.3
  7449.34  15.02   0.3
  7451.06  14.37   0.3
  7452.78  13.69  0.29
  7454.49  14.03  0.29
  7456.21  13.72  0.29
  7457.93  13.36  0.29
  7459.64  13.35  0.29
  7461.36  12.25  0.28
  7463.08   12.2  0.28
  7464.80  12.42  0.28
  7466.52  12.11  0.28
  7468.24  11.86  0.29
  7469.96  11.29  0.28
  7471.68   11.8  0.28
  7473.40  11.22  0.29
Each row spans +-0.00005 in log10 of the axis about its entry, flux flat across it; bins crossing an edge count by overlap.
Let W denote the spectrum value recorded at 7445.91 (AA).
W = 15.67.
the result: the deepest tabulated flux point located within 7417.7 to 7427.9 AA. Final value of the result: 20.13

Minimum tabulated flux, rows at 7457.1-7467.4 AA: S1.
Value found 12.11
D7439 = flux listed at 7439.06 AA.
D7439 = 18.61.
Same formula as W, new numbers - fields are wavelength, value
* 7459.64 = 13.35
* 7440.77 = 17.99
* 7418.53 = 20.13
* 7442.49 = 17.1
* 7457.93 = 13.36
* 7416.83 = 19.76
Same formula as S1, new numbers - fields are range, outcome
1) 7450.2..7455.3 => 13.69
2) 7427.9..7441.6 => 17.99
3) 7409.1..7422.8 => 16.28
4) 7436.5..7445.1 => 16.39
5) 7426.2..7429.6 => 23.42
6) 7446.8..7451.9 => 14.37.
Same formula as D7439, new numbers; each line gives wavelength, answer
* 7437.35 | 18.72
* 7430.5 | 23.48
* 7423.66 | 23.69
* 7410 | 16.28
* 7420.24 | 21.77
